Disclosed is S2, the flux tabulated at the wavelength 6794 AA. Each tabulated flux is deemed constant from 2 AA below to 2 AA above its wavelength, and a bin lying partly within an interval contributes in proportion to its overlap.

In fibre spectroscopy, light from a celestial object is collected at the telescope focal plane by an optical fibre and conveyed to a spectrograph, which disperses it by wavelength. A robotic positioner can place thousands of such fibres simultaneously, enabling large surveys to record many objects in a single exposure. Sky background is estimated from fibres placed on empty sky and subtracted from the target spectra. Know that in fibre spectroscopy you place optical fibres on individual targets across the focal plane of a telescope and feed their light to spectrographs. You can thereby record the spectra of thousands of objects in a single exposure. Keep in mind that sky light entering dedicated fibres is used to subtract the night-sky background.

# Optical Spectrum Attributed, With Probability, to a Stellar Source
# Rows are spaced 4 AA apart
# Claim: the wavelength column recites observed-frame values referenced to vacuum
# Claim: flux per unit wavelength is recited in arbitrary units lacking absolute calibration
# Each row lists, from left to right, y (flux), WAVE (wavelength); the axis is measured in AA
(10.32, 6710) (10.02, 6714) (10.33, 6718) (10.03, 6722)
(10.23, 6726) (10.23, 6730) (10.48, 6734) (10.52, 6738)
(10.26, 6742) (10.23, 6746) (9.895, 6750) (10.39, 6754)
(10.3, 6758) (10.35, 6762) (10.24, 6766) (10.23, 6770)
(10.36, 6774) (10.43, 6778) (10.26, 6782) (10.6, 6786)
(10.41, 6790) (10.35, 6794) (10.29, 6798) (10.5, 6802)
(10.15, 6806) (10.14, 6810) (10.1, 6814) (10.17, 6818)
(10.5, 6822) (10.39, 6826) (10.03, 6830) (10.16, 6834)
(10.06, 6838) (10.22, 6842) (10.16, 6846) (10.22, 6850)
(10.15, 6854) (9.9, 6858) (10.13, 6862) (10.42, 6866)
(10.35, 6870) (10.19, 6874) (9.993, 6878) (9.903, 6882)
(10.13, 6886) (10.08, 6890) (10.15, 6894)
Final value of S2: 10.35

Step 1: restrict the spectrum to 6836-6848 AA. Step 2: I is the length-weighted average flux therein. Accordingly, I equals 10.1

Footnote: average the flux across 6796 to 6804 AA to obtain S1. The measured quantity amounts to 10.4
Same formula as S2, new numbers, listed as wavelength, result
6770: 10.23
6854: 10.15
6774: 10.36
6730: 10.23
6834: 10.16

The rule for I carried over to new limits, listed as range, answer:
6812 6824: 10.3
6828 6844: 10.1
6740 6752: 10.1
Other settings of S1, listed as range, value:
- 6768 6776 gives 10.3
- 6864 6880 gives 10.2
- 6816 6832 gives 10.3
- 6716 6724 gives 10.2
